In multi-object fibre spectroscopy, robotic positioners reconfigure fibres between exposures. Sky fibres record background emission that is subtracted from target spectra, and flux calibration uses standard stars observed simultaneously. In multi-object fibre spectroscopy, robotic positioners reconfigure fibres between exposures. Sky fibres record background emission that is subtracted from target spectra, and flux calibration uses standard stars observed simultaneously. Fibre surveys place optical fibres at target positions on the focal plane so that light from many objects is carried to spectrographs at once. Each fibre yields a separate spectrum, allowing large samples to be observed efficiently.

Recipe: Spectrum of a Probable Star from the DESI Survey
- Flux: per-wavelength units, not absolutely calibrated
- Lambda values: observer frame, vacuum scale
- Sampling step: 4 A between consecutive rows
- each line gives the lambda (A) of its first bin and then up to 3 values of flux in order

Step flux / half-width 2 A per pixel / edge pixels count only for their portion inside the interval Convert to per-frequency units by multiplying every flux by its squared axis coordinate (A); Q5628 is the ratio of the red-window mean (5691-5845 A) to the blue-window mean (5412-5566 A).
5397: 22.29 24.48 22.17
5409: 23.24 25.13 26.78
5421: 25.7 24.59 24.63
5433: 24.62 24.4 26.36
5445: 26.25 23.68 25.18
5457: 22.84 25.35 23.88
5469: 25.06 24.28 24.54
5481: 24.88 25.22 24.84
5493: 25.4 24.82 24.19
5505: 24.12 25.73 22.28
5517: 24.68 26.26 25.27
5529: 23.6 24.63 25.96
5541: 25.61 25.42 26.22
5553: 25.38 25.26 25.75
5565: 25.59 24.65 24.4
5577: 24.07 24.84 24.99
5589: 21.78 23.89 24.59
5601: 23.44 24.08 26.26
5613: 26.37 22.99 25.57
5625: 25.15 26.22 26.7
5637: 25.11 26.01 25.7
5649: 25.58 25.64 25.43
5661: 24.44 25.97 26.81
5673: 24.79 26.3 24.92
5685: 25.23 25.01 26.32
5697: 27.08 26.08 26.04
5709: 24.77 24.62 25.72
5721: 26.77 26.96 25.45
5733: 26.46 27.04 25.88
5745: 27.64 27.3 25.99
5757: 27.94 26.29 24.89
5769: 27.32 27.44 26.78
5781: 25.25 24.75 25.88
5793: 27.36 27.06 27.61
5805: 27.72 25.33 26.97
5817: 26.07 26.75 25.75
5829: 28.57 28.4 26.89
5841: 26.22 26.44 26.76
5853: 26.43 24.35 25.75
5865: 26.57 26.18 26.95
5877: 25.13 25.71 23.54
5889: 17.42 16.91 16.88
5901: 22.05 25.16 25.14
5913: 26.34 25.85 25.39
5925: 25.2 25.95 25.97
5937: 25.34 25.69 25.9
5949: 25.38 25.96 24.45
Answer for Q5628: 1.17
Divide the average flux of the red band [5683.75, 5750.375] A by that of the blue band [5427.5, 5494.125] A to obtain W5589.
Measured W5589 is 1.1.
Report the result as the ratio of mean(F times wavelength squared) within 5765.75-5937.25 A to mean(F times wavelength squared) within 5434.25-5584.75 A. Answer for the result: 1.15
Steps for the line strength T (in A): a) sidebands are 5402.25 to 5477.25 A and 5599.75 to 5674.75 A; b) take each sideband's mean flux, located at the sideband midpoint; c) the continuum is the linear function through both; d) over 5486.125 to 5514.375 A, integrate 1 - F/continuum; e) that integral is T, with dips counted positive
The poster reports 0.4 A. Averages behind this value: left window 24.7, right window 25.4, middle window 24.6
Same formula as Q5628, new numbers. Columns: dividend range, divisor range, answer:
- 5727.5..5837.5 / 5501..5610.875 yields 1.17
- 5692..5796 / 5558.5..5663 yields 1.10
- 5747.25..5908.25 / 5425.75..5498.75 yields 1.17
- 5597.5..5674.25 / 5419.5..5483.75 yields 1.10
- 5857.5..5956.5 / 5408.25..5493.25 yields 1.15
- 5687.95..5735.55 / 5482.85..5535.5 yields 1.13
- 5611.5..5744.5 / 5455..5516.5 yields 1.13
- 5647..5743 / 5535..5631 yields 1.08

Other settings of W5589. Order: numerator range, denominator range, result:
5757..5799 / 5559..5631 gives 1.07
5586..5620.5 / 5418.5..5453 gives 0.97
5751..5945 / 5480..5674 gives 1.02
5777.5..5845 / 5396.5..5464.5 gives 1.08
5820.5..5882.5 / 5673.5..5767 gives 1.01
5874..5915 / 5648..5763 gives 0.87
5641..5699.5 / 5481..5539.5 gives 1.04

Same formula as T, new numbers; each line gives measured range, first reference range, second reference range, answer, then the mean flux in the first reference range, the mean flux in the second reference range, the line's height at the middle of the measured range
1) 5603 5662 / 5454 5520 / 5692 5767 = 0.3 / 24.5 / 26.3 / 25.6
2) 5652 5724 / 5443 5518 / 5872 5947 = -4.1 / 24.6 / 24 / 24.3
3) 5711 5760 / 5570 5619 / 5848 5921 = -4.6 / 24.3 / 24.1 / 24.2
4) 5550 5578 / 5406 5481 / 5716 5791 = 0.4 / 24.8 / 26.4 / 25.4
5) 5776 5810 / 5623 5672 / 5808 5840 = 0.3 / 25.7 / 26.9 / 26.7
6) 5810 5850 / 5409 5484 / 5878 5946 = -4.8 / 24.9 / 23.8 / 24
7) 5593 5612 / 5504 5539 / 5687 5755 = 0.5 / 24.7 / 26.2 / 25.3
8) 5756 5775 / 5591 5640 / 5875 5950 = -1.7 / 25.1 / 23.9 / 24.5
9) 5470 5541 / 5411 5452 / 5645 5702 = 1.6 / 25.2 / 25.7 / 25.4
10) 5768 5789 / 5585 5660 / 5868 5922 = -1.9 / 25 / 23.4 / 24.1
